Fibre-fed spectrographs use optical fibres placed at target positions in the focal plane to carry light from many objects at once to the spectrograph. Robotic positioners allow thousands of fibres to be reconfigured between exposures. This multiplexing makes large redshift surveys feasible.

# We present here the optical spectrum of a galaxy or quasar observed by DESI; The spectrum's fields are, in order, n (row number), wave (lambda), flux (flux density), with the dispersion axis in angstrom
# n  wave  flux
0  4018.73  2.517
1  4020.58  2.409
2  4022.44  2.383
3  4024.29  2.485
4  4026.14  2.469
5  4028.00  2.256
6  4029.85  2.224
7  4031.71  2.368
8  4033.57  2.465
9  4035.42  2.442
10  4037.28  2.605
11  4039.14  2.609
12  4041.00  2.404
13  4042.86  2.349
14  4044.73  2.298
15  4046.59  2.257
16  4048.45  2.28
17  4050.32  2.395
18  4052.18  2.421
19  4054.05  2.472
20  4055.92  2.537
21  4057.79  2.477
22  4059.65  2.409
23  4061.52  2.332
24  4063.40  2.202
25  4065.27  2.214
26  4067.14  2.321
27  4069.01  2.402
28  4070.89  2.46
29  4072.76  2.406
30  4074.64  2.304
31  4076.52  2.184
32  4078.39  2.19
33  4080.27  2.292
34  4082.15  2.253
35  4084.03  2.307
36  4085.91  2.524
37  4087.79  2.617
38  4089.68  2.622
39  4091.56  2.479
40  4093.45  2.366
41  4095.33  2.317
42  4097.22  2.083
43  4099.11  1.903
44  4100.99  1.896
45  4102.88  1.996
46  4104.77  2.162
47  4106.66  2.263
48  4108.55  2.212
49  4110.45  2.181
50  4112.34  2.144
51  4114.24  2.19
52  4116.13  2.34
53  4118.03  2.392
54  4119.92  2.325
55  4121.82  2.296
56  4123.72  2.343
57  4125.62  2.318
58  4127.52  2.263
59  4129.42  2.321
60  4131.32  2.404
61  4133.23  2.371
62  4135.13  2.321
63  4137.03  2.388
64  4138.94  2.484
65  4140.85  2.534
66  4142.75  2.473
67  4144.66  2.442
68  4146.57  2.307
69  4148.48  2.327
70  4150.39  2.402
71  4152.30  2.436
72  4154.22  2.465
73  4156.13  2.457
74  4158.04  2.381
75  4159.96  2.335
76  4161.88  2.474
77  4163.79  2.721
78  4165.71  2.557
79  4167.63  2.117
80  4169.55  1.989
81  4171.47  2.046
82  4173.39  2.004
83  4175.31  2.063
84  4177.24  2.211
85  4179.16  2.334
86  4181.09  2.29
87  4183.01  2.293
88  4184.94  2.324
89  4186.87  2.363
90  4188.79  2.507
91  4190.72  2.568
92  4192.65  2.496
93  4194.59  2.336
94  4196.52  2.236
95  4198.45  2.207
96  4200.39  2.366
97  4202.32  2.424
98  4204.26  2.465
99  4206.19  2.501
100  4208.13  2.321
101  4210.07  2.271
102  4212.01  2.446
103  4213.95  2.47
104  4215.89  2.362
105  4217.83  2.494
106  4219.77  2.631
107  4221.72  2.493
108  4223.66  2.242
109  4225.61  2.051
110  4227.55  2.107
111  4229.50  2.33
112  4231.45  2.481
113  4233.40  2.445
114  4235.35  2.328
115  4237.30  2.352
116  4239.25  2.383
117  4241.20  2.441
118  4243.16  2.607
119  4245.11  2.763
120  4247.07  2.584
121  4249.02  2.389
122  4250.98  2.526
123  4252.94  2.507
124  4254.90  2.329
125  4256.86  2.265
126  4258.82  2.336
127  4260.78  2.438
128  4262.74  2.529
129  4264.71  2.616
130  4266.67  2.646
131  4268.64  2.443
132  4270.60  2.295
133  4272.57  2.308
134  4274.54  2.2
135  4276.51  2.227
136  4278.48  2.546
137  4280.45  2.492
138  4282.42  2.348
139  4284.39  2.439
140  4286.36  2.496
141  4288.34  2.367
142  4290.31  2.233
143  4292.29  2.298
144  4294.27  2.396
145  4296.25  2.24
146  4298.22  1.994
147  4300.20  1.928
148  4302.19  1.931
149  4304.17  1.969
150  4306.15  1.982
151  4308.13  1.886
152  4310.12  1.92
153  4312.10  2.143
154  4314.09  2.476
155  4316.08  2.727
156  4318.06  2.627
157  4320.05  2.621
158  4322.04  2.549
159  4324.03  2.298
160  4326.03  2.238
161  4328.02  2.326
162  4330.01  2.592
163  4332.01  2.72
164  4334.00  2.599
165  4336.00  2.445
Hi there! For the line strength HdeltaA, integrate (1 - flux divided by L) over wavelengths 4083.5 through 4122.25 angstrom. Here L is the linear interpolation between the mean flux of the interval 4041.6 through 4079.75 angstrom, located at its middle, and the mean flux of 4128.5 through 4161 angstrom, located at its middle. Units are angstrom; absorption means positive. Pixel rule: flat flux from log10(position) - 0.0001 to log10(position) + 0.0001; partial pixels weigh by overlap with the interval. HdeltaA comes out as 1.8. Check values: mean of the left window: 2.35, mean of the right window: 2.4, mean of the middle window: 2.27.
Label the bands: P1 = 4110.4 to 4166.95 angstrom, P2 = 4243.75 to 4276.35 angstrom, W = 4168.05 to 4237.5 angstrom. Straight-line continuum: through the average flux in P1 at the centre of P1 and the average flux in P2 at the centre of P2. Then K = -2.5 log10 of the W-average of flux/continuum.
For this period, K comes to 0.04 mag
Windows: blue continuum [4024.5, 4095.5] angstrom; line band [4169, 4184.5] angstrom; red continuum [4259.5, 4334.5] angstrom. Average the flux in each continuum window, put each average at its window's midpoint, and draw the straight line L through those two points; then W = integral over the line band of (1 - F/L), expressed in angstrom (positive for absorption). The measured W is 1.31 angstrom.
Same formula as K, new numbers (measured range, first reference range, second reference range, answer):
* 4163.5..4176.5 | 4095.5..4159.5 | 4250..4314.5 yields 0.05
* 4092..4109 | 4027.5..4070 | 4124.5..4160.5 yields 0.12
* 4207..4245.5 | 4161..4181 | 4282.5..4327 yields -0.06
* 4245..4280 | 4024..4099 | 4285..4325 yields -0.07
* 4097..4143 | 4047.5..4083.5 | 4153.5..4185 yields 0.03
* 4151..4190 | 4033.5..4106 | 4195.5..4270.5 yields 0.03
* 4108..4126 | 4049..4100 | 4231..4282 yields 0.05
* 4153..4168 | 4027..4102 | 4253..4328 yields -0.05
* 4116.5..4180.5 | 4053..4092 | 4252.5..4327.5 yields 0.01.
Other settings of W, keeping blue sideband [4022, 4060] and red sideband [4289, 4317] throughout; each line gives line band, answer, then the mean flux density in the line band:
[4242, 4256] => -2.0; 2.52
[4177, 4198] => -0.9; 2.36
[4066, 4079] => 0.3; 2.33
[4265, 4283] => -1.8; 2.4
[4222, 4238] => -0.5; 2.3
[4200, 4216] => -1.1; 2.41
